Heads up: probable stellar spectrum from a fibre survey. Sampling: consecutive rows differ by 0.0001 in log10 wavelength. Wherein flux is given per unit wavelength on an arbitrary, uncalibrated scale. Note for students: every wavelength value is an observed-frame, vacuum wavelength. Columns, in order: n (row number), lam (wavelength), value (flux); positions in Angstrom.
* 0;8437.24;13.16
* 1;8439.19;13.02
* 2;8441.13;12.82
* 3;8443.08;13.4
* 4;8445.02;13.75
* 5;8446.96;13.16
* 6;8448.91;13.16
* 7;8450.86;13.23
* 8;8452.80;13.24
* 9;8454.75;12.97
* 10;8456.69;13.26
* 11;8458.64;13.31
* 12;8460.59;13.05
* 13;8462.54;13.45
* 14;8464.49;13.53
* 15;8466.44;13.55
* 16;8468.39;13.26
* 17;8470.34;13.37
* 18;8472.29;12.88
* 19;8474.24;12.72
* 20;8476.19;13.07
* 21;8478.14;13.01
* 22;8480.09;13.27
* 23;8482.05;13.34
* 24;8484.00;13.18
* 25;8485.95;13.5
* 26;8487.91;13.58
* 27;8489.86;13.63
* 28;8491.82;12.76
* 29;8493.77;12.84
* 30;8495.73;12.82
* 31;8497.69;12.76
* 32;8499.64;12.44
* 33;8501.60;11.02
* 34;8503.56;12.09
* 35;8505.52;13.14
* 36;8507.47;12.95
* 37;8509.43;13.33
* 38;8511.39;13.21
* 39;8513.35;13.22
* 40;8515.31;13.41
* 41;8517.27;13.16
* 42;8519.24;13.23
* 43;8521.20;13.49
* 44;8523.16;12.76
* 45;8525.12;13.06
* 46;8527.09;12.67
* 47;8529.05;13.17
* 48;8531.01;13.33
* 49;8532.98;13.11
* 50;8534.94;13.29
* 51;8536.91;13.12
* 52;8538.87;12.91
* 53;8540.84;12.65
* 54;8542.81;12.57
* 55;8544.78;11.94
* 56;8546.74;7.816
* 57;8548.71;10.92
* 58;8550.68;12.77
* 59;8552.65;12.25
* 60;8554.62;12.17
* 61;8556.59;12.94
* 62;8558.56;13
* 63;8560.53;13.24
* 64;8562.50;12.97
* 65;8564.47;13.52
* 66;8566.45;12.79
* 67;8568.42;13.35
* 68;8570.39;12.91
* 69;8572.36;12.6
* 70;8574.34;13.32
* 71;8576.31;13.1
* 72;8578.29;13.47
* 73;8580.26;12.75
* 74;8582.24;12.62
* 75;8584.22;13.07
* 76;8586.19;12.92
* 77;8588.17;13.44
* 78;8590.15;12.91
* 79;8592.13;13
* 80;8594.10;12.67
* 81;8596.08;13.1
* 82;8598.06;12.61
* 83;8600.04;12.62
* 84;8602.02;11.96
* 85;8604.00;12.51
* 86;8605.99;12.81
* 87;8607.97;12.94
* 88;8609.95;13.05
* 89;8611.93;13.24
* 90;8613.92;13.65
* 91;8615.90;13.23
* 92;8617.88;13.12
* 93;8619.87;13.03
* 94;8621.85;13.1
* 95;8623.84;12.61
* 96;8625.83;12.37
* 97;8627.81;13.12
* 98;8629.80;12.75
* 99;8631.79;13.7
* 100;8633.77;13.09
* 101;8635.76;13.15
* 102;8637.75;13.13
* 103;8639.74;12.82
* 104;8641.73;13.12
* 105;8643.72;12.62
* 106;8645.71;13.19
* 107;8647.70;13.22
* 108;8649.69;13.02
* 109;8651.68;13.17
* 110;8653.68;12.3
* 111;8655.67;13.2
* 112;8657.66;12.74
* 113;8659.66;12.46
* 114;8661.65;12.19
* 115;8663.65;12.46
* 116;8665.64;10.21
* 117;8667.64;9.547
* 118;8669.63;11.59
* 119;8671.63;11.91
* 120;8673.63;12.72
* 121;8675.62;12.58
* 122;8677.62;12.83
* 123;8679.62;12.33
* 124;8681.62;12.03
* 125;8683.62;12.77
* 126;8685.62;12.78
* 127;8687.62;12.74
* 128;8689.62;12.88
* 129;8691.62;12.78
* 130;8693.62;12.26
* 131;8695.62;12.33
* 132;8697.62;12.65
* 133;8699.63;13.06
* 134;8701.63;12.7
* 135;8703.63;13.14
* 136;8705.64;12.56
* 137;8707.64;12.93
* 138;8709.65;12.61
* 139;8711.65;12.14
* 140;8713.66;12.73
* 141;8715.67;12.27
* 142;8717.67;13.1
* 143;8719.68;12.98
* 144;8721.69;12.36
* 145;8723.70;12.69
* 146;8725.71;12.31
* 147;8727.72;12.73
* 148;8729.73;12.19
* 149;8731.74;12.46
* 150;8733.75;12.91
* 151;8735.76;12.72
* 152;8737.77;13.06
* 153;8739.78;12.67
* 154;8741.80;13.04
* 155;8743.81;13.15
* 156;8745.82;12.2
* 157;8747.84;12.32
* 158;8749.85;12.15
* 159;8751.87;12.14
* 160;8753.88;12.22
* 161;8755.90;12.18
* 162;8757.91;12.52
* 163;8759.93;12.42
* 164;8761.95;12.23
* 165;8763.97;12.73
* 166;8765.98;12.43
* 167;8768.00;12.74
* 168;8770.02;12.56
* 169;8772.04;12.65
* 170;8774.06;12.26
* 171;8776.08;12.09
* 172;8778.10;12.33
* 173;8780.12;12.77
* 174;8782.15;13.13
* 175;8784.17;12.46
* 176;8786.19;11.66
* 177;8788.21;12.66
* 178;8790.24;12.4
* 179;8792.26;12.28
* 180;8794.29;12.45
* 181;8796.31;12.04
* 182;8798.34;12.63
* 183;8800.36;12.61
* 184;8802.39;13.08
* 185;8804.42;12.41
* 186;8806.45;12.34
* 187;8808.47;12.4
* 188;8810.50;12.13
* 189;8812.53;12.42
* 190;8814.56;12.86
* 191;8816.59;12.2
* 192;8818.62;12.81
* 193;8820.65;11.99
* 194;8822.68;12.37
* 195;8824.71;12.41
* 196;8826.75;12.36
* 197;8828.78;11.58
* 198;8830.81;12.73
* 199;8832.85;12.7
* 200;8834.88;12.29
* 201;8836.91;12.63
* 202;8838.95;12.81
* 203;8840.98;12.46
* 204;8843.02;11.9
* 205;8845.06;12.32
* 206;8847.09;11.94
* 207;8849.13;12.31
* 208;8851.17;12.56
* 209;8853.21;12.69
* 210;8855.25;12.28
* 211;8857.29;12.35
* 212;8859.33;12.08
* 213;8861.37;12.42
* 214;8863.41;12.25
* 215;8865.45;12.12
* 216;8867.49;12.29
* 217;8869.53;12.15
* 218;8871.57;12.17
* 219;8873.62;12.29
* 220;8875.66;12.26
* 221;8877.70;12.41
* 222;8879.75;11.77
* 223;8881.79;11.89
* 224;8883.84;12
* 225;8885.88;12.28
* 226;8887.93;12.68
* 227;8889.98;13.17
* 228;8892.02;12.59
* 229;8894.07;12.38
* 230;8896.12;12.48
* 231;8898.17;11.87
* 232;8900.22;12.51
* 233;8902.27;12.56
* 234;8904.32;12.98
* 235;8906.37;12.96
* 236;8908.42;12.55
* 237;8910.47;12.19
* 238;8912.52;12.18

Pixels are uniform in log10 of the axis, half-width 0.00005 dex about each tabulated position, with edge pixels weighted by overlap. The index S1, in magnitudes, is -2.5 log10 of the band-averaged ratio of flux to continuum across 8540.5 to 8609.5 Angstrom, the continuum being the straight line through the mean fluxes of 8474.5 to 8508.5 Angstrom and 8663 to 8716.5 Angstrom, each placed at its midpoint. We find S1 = 0.00 mag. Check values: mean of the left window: 12.9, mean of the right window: 12.4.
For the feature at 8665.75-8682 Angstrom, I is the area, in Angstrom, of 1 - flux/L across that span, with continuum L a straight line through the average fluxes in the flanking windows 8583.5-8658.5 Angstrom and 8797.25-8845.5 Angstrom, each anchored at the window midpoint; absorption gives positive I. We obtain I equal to 1.2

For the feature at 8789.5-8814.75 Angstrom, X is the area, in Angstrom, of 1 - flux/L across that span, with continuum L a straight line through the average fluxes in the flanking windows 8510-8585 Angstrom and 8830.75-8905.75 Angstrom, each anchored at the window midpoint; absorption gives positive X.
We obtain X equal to 0.0 Angstrom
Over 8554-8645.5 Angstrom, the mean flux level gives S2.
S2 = 13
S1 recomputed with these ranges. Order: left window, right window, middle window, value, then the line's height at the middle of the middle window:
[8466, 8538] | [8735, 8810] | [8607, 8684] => 0.007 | 12.7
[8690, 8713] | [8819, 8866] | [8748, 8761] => 0.023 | 12.5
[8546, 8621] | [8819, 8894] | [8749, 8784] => 0.002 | 12.5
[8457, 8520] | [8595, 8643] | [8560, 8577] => -0.008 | 13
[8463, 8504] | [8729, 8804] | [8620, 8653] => -0.023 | 12.7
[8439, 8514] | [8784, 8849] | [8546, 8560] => 0.098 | 12.9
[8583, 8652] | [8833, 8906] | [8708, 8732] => 0.014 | 12.7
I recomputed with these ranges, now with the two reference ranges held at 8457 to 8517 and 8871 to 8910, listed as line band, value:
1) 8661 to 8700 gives 1.6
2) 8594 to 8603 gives 0.2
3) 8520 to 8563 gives 1.4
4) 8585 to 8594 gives -0.1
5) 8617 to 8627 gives 0.0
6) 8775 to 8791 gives 0.2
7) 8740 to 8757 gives 0.3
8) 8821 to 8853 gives 0.4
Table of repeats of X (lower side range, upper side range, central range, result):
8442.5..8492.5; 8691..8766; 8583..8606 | 0.23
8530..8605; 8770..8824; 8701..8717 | -0.13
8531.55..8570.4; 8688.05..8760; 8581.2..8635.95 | -1.74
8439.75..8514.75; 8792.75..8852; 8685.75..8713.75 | -0.08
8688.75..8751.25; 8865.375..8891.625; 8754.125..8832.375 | 0.30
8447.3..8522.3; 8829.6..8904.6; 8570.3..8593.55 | -0.19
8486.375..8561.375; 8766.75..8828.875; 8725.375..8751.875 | -0.22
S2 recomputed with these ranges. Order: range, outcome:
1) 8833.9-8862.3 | 12.4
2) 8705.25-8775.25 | 12.6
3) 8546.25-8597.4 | 12.7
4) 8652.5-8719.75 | 12.4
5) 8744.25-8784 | 12.4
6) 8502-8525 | 13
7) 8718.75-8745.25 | 12.7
